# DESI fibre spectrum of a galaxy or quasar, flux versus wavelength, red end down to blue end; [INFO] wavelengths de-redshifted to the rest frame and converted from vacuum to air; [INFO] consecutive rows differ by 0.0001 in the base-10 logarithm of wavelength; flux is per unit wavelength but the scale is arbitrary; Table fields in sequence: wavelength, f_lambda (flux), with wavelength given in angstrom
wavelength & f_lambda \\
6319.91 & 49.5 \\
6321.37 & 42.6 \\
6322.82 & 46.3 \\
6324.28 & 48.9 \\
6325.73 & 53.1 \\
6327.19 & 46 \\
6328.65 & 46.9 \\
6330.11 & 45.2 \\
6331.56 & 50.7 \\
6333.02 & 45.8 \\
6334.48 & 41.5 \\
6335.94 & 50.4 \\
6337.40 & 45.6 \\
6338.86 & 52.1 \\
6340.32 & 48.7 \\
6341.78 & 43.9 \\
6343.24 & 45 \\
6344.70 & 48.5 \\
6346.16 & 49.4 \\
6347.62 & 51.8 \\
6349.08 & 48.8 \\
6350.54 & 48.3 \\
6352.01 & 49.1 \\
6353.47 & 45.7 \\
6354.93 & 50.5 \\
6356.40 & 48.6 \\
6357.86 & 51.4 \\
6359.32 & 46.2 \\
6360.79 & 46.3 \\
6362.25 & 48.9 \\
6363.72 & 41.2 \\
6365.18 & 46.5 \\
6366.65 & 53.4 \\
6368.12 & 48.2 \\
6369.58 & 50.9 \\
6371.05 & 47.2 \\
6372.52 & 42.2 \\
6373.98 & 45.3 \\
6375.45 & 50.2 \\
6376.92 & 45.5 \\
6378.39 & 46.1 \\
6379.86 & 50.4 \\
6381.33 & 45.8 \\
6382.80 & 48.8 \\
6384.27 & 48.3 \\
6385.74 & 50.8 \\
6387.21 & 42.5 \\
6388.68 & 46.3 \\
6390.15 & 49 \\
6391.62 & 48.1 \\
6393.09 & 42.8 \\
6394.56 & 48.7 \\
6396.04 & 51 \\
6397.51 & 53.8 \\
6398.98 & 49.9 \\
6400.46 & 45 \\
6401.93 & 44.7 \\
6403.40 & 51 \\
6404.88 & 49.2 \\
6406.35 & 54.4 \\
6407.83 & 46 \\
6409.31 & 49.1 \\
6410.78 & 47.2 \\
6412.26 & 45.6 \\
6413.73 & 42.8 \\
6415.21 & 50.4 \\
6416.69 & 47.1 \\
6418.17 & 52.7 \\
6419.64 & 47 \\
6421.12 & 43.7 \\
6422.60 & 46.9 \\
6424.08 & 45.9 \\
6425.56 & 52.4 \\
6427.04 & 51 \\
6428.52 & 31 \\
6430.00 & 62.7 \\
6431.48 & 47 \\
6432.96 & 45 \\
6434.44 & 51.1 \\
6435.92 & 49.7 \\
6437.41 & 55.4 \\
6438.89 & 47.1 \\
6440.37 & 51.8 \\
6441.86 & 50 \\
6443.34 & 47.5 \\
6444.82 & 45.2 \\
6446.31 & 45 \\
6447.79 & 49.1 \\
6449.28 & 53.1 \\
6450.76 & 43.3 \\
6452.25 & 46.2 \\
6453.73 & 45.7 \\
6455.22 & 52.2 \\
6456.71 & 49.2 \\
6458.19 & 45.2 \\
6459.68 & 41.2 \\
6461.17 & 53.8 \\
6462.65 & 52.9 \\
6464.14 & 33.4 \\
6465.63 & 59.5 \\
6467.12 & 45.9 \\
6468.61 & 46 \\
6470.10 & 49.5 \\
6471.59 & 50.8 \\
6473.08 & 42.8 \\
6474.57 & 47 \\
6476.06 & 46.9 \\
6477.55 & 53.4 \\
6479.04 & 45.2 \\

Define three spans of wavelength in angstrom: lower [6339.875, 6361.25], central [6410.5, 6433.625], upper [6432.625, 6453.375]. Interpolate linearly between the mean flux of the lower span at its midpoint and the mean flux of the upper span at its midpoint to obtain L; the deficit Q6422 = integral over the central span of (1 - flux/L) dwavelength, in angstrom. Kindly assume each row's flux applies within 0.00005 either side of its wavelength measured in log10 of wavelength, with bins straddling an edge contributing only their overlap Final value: 0.5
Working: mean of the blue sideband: 48.2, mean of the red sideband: 48.6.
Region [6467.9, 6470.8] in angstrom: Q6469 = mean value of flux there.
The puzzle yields 47.7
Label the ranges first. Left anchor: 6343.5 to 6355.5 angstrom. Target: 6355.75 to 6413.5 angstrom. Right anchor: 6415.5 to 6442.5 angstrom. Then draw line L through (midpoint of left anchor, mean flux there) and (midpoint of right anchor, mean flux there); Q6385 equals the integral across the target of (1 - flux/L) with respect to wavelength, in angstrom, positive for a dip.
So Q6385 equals 1.2 angstrom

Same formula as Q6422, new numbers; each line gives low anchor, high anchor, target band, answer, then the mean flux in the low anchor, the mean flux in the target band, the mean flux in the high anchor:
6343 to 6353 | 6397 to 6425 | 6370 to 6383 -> 0.4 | 48.8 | 46.8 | 48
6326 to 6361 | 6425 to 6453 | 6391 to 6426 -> 0.2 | 47.9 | 48.1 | 48.6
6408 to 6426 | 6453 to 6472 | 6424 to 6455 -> -0.5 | 47.4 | 48.5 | 48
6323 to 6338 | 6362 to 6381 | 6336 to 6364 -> -0.4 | 47.4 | 48.1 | 47.3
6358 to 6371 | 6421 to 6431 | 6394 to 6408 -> -0.5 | 47.8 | 49.5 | 47.9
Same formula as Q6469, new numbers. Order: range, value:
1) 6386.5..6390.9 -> 46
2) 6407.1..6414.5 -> 46.2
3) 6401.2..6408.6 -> 49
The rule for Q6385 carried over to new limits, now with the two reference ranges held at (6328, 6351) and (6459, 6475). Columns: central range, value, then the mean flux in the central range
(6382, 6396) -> 0.1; 47.4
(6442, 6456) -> 0.0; 47.6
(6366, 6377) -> -0.1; 48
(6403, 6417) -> -0.2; 48.2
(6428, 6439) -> -0.3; 49.1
